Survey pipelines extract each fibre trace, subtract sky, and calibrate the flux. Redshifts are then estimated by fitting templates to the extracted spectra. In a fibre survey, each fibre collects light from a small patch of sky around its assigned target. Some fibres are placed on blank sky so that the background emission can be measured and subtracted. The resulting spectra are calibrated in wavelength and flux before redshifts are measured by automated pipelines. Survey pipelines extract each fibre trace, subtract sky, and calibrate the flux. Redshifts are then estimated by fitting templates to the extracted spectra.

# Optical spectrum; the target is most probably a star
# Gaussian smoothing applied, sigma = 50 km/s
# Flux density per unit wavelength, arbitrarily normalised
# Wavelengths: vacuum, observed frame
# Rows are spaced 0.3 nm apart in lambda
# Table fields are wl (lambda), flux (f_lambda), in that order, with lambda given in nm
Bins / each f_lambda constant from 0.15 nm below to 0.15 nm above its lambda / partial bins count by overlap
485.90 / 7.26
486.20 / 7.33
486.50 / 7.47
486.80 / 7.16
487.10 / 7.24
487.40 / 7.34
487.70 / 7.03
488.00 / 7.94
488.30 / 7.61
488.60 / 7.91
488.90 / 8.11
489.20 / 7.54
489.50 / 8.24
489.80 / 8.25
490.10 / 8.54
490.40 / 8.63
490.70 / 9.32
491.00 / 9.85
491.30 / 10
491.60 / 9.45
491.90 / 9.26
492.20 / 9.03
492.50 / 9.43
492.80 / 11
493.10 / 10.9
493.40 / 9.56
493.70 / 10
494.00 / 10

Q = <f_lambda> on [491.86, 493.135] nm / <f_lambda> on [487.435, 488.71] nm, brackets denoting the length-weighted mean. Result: 1.30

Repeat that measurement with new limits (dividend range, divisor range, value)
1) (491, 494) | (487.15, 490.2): 1.26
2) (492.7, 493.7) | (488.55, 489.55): 1.31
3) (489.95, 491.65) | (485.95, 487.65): 1.27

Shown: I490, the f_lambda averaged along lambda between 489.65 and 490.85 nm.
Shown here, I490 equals 8.69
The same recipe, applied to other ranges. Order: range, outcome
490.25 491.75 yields 9.45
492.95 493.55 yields 10.2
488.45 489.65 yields 7.95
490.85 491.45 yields 9.92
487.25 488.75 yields 7.57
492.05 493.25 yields 10.1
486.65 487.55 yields 7.25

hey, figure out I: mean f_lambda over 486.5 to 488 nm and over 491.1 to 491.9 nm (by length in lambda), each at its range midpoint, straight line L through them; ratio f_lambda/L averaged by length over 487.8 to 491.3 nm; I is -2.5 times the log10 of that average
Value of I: 0.02 mag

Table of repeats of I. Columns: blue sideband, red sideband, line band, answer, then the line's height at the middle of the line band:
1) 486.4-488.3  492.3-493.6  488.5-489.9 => 0.04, 8.3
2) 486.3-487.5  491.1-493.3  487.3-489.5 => 0.05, 8.03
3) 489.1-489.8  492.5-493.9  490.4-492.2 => -0.04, 9.11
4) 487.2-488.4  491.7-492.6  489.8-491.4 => -0.07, 8.61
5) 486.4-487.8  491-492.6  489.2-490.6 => 0.03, 8.57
